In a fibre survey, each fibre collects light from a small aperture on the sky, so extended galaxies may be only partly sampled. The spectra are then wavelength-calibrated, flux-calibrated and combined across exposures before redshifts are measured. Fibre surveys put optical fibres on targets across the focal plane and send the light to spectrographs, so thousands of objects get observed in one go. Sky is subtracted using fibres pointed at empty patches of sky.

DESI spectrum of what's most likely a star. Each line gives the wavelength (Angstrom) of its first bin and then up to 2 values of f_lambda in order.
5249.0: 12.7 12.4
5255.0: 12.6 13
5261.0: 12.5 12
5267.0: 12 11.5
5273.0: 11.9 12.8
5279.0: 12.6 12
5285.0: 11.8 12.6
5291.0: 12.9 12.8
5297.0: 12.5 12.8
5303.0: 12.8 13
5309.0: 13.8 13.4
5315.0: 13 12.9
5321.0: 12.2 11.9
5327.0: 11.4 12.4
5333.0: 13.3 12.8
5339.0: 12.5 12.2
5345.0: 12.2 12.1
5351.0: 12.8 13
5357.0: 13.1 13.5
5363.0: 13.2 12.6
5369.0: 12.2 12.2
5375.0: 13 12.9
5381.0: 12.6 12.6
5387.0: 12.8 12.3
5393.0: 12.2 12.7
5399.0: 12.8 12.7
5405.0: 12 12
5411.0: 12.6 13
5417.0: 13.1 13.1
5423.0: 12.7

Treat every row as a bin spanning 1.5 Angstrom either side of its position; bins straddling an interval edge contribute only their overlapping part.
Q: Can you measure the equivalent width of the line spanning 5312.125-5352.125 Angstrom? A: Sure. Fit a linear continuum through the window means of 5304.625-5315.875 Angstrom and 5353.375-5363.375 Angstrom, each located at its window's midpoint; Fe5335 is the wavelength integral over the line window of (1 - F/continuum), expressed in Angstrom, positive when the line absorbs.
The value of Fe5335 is 2.4 Angstrom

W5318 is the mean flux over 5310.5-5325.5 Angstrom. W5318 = 12.7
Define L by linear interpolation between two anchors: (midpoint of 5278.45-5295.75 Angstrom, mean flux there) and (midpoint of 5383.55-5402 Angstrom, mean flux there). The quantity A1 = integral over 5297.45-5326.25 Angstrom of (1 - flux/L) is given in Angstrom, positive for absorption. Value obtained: -0.8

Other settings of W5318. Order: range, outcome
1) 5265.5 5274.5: 11.8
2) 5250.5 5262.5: 12.6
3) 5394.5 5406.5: 12.5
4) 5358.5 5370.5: 12.9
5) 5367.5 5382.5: 12.6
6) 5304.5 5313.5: 13.4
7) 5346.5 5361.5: 12.9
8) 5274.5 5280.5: 12.7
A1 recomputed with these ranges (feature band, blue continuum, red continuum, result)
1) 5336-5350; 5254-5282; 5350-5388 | 0.4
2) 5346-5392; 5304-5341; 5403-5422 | -0.2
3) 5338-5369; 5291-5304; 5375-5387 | 0.1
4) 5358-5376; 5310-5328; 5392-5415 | -0.4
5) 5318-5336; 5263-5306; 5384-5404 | 0.2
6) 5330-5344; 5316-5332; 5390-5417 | -0.4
